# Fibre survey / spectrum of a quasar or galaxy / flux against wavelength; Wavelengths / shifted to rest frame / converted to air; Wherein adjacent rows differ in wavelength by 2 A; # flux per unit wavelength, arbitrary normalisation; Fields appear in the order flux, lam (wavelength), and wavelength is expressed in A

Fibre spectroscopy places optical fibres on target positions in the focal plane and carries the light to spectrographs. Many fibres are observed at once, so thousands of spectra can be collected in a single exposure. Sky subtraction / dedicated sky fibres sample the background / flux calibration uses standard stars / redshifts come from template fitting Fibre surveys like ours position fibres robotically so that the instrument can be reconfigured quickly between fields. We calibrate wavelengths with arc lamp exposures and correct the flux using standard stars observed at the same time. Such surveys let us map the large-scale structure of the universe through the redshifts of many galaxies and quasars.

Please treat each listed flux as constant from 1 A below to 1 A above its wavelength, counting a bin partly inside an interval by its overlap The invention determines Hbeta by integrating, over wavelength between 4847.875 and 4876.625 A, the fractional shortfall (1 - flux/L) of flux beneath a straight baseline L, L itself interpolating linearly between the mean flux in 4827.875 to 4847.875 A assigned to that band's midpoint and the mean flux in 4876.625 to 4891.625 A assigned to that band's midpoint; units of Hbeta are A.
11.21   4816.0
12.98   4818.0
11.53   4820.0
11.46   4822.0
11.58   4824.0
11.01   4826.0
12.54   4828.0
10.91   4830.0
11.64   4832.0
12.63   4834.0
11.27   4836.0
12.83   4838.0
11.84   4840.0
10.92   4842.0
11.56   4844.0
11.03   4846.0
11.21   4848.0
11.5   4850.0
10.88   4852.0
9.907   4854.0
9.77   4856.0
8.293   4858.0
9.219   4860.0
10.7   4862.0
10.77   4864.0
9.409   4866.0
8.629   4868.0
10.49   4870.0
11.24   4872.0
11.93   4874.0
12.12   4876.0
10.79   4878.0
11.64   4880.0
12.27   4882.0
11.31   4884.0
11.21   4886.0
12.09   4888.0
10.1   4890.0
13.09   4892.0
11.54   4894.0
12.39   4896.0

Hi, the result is 2.9 A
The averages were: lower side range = 11.7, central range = 10.4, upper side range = 11.4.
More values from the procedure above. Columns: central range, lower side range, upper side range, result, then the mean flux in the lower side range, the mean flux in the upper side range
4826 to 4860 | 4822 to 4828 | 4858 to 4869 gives -1.5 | 11.5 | 9.61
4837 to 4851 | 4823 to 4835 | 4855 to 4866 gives -1.0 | 11.7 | 9.72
